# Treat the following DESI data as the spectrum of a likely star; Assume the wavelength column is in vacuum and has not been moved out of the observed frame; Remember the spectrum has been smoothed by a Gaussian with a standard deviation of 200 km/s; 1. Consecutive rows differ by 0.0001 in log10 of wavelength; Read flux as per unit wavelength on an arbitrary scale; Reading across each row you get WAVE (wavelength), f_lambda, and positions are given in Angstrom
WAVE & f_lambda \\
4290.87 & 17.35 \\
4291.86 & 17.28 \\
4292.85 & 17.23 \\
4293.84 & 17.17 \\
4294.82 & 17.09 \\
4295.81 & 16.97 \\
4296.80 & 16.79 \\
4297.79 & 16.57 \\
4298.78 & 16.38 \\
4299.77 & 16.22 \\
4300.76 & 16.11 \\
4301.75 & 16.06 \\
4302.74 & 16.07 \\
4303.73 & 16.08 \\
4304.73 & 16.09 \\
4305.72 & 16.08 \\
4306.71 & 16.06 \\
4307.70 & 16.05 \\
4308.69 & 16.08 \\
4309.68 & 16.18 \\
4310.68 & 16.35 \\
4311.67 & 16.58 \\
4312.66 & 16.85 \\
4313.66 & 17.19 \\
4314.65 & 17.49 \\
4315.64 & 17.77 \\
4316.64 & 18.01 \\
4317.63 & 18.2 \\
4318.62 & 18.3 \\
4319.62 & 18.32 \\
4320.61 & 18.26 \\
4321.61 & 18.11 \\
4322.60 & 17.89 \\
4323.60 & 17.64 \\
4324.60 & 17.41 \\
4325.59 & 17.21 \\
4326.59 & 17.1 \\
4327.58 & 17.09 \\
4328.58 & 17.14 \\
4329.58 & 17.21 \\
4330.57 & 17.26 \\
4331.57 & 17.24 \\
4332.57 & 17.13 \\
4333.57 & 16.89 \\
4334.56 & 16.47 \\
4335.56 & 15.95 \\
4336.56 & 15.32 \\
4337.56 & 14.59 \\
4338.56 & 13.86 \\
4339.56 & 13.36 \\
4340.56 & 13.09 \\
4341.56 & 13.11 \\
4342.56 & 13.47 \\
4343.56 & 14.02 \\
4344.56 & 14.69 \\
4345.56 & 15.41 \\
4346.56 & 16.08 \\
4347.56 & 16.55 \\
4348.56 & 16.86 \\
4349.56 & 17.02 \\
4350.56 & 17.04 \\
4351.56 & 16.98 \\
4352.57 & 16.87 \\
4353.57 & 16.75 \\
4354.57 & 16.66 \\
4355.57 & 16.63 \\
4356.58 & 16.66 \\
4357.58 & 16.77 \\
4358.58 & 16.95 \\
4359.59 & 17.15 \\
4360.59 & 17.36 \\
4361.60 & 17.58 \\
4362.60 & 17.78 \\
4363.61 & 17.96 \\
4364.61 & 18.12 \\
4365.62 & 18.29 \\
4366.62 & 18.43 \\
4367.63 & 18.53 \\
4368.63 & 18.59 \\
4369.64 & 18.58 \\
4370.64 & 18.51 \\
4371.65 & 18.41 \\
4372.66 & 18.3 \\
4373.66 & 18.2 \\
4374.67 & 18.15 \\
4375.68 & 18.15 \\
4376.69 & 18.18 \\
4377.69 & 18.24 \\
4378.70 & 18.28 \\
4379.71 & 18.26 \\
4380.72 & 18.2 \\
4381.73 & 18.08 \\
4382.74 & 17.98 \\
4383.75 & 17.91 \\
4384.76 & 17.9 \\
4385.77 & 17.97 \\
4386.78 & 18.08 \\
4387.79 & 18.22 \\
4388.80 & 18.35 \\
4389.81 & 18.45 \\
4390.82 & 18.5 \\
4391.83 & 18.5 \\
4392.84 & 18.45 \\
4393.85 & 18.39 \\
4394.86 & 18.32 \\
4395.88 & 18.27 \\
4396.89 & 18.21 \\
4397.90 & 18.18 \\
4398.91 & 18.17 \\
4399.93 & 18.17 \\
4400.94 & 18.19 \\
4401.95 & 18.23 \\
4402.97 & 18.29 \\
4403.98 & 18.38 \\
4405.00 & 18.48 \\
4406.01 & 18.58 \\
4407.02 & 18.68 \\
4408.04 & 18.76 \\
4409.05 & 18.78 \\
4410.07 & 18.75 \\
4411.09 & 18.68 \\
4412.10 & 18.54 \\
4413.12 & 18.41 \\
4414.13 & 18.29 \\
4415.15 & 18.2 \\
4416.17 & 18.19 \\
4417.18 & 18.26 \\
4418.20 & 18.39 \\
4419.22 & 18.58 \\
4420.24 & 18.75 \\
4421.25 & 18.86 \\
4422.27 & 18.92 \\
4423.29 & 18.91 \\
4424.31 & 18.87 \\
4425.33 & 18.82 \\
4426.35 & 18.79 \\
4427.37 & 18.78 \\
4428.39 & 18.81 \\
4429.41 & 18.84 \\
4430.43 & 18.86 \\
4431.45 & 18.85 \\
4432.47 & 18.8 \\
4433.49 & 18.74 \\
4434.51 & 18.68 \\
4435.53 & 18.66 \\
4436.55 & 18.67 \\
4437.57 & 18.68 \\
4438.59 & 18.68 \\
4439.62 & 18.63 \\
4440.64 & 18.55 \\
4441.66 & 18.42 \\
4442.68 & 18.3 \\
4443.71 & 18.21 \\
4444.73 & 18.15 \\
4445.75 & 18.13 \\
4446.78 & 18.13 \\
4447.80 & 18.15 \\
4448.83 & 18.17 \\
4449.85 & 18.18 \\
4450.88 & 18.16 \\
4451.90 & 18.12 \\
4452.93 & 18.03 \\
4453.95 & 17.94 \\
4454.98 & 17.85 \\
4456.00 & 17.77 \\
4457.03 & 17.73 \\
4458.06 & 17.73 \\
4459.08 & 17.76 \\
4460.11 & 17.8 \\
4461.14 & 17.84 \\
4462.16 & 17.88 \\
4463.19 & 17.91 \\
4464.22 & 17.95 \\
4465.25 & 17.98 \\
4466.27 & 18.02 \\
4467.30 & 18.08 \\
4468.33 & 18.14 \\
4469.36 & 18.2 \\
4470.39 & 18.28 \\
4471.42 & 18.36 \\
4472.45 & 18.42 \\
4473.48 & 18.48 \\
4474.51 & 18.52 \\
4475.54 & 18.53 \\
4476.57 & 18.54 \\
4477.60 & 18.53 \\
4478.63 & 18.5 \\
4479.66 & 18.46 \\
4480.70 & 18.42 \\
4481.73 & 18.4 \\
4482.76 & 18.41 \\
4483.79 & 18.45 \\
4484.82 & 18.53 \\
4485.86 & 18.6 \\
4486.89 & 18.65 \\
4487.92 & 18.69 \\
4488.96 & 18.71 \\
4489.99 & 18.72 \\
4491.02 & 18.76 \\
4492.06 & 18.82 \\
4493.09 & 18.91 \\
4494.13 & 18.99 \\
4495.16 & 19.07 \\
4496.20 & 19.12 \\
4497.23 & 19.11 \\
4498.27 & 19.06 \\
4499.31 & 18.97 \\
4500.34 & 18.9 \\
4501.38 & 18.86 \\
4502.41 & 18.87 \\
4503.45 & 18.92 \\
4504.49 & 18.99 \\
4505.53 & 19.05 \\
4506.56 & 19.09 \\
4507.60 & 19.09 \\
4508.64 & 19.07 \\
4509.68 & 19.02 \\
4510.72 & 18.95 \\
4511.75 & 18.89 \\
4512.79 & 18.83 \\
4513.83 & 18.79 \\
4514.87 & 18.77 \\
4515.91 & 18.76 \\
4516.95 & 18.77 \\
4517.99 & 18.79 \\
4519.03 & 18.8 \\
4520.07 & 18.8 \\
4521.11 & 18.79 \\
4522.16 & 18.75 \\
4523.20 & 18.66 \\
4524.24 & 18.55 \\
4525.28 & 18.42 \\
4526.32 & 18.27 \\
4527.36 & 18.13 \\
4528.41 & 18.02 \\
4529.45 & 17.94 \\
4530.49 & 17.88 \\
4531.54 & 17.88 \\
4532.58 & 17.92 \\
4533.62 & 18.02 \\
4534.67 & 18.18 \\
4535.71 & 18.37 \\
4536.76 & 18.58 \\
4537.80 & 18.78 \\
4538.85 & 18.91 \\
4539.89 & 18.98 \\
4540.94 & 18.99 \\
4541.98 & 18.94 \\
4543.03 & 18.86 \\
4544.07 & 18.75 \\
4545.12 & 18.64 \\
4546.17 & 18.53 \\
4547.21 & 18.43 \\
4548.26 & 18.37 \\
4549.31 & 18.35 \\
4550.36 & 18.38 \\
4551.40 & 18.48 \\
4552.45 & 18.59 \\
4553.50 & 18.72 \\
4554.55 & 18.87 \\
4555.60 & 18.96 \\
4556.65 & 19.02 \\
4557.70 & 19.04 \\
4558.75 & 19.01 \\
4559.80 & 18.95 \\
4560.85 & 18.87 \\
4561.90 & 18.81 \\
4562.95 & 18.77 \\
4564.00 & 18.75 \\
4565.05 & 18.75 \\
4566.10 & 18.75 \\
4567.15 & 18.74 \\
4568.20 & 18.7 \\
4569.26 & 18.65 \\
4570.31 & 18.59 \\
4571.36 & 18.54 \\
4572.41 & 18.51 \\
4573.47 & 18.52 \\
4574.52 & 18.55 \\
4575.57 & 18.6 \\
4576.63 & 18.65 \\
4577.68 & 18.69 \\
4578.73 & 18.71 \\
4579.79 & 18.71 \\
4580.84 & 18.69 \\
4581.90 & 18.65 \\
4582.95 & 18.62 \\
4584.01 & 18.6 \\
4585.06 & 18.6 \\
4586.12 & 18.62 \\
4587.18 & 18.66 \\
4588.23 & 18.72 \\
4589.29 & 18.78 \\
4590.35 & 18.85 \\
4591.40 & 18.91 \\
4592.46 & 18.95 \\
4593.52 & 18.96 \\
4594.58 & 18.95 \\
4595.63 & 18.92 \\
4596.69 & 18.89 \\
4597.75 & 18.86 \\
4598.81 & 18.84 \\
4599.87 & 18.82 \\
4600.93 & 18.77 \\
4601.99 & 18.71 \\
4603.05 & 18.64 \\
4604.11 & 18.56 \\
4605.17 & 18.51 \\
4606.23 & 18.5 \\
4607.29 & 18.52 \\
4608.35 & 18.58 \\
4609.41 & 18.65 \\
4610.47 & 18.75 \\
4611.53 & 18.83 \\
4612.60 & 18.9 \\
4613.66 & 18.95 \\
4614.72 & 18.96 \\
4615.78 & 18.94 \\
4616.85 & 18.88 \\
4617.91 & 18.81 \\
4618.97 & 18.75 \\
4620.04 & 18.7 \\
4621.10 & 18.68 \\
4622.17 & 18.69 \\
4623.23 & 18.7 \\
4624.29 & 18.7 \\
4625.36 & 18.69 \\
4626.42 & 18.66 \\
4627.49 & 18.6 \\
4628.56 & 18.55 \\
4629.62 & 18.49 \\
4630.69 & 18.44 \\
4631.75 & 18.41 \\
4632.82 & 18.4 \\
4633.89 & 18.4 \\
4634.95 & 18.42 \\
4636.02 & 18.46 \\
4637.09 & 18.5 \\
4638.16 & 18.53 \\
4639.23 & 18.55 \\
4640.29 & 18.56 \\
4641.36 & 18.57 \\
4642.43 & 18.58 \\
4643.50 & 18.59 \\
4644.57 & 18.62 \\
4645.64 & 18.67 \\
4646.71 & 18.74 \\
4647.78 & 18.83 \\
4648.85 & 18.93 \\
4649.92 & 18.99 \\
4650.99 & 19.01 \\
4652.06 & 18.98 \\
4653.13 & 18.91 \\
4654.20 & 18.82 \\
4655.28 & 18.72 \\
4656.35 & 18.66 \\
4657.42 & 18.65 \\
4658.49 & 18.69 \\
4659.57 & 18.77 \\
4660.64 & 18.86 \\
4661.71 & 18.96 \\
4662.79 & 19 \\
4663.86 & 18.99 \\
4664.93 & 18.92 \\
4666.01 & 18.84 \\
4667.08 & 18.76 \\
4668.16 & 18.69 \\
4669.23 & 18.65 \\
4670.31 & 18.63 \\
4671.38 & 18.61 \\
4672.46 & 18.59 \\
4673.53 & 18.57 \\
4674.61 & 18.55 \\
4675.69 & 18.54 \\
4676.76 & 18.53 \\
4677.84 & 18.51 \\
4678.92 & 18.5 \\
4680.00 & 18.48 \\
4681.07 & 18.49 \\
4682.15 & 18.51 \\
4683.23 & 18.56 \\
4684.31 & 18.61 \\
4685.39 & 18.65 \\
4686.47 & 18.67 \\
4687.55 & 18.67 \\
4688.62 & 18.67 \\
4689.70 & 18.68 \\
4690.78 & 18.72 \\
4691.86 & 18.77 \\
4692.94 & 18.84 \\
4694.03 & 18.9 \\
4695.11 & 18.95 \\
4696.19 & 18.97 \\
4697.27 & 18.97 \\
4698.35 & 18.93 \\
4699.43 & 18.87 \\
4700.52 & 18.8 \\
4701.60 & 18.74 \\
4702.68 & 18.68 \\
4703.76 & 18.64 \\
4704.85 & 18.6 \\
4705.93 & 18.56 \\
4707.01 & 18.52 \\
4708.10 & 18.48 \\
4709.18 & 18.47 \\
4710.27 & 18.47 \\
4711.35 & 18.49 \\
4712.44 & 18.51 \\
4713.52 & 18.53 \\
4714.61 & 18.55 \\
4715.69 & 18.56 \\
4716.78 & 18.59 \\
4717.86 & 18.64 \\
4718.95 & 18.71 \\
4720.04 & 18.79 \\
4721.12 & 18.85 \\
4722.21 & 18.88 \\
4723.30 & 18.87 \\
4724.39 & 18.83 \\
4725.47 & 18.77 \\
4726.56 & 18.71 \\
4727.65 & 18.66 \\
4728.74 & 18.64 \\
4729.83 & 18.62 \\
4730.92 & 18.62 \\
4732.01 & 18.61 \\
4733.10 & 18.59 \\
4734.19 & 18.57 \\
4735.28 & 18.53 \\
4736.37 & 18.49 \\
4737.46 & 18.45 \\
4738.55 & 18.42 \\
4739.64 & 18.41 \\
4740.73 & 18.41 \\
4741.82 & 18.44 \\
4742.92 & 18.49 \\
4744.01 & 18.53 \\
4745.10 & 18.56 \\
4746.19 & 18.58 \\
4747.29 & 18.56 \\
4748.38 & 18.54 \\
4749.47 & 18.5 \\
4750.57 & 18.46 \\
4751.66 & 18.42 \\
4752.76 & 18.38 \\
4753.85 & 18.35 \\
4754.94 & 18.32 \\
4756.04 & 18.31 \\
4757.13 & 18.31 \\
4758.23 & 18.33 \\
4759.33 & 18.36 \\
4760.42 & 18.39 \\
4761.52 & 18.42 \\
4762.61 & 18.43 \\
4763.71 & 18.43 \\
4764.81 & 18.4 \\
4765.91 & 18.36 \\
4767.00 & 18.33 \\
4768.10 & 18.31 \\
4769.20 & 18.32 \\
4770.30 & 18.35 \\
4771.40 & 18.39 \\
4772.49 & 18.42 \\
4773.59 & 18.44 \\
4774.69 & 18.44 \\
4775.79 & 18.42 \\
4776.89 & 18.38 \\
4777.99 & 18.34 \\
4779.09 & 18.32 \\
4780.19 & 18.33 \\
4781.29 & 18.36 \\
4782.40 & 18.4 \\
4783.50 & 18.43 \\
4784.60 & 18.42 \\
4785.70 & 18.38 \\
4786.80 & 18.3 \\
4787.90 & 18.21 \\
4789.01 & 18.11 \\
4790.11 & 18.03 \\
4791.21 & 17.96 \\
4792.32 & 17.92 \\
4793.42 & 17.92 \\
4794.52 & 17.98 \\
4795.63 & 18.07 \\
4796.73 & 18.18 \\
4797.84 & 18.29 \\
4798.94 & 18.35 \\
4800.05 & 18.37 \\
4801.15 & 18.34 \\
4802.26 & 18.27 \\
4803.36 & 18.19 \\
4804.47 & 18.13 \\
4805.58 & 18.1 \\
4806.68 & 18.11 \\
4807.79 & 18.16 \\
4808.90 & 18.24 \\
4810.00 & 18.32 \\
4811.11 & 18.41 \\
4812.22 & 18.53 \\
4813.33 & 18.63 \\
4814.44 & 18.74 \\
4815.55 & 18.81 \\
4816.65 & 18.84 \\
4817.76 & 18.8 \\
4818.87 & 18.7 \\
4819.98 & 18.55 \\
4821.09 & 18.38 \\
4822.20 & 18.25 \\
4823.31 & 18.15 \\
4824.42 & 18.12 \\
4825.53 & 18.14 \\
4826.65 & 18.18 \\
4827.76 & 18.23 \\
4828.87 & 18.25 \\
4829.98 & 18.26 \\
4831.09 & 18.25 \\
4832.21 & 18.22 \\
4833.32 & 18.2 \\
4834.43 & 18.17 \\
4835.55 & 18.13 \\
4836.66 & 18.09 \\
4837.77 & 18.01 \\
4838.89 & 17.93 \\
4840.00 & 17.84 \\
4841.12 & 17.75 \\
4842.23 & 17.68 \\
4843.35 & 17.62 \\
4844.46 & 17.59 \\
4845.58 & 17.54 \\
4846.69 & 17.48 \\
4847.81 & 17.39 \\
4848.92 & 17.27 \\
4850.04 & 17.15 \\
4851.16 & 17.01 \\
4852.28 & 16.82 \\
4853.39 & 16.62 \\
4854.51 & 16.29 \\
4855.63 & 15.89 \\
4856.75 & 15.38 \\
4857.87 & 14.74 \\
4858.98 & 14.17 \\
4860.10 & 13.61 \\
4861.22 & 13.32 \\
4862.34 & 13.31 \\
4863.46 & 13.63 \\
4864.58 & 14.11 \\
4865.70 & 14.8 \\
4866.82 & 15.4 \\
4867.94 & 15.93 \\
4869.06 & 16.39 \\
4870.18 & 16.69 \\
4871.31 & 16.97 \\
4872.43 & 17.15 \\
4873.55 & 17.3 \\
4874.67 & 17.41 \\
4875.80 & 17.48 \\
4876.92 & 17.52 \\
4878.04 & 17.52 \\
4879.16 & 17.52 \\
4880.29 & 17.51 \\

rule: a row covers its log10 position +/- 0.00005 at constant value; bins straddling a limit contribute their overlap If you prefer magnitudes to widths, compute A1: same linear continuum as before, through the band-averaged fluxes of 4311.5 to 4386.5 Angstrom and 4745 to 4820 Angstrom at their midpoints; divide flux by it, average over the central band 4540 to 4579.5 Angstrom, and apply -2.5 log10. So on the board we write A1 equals -0.06 mag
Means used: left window 17.1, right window 18.4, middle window 18.7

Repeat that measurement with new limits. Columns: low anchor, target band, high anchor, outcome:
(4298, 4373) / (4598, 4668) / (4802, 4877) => -0.10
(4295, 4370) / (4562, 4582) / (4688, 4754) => -0.05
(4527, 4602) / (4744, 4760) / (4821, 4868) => -0.06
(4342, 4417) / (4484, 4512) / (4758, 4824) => -0.06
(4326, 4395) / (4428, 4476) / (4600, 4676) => -0.04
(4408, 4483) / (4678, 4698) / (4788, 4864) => -0.05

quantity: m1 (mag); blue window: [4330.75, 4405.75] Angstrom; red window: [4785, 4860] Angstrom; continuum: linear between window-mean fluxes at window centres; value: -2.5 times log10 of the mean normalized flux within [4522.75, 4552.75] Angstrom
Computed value -0.057 mag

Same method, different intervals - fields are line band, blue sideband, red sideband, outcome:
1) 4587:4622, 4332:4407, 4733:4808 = -0.05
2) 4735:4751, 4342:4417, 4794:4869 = -0.06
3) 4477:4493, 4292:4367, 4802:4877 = -0.11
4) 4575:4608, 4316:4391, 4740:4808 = -0.05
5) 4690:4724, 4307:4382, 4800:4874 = -0.09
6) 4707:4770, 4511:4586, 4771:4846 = -0.01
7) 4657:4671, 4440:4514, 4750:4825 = -0.02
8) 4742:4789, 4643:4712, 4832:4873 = -0.05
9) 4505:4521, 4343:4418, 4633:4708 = -0.04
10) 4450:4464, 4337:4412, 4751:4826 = -0.01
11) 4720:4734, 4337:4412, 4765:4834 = -0.03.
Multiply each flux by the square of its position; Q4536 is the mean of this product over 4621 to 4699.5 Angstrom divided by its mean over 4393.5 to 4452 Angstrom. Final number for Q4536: 1.12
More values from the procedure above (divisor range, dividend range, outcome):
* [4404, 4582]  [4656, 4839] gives 1.11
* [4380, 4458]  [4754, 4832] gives 1.17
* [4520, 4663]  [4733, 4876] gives 1.04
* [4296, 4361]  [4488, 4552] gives 1.24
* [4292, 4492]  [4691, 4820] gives 1.22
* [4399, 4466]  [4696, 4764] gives 1.15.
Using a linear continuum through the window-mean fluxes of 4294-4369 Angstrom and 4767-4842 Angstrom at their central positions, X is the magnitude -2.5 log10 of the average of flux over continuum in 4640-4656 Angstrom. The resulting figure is -0.06 mag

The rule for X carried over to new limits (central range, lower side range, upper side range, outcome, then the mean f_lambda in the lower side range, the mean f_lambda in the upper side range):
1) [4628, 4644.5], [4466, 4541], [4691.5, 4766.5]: 0.006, 18.6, 18.6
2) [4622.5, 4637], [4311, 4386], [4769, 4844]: -0.044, 17.1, 18.3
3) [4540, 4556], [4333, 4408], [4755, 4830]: -0.054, 17.3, 18.3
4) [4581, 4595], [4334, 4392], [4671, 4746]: -0.039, 17.1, 18.6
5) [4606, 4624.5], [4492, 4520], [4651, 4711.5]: 0.002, 18.9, 18.7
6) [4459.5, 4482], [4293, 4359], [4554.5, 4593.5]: -0.026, 16.5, 18.7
